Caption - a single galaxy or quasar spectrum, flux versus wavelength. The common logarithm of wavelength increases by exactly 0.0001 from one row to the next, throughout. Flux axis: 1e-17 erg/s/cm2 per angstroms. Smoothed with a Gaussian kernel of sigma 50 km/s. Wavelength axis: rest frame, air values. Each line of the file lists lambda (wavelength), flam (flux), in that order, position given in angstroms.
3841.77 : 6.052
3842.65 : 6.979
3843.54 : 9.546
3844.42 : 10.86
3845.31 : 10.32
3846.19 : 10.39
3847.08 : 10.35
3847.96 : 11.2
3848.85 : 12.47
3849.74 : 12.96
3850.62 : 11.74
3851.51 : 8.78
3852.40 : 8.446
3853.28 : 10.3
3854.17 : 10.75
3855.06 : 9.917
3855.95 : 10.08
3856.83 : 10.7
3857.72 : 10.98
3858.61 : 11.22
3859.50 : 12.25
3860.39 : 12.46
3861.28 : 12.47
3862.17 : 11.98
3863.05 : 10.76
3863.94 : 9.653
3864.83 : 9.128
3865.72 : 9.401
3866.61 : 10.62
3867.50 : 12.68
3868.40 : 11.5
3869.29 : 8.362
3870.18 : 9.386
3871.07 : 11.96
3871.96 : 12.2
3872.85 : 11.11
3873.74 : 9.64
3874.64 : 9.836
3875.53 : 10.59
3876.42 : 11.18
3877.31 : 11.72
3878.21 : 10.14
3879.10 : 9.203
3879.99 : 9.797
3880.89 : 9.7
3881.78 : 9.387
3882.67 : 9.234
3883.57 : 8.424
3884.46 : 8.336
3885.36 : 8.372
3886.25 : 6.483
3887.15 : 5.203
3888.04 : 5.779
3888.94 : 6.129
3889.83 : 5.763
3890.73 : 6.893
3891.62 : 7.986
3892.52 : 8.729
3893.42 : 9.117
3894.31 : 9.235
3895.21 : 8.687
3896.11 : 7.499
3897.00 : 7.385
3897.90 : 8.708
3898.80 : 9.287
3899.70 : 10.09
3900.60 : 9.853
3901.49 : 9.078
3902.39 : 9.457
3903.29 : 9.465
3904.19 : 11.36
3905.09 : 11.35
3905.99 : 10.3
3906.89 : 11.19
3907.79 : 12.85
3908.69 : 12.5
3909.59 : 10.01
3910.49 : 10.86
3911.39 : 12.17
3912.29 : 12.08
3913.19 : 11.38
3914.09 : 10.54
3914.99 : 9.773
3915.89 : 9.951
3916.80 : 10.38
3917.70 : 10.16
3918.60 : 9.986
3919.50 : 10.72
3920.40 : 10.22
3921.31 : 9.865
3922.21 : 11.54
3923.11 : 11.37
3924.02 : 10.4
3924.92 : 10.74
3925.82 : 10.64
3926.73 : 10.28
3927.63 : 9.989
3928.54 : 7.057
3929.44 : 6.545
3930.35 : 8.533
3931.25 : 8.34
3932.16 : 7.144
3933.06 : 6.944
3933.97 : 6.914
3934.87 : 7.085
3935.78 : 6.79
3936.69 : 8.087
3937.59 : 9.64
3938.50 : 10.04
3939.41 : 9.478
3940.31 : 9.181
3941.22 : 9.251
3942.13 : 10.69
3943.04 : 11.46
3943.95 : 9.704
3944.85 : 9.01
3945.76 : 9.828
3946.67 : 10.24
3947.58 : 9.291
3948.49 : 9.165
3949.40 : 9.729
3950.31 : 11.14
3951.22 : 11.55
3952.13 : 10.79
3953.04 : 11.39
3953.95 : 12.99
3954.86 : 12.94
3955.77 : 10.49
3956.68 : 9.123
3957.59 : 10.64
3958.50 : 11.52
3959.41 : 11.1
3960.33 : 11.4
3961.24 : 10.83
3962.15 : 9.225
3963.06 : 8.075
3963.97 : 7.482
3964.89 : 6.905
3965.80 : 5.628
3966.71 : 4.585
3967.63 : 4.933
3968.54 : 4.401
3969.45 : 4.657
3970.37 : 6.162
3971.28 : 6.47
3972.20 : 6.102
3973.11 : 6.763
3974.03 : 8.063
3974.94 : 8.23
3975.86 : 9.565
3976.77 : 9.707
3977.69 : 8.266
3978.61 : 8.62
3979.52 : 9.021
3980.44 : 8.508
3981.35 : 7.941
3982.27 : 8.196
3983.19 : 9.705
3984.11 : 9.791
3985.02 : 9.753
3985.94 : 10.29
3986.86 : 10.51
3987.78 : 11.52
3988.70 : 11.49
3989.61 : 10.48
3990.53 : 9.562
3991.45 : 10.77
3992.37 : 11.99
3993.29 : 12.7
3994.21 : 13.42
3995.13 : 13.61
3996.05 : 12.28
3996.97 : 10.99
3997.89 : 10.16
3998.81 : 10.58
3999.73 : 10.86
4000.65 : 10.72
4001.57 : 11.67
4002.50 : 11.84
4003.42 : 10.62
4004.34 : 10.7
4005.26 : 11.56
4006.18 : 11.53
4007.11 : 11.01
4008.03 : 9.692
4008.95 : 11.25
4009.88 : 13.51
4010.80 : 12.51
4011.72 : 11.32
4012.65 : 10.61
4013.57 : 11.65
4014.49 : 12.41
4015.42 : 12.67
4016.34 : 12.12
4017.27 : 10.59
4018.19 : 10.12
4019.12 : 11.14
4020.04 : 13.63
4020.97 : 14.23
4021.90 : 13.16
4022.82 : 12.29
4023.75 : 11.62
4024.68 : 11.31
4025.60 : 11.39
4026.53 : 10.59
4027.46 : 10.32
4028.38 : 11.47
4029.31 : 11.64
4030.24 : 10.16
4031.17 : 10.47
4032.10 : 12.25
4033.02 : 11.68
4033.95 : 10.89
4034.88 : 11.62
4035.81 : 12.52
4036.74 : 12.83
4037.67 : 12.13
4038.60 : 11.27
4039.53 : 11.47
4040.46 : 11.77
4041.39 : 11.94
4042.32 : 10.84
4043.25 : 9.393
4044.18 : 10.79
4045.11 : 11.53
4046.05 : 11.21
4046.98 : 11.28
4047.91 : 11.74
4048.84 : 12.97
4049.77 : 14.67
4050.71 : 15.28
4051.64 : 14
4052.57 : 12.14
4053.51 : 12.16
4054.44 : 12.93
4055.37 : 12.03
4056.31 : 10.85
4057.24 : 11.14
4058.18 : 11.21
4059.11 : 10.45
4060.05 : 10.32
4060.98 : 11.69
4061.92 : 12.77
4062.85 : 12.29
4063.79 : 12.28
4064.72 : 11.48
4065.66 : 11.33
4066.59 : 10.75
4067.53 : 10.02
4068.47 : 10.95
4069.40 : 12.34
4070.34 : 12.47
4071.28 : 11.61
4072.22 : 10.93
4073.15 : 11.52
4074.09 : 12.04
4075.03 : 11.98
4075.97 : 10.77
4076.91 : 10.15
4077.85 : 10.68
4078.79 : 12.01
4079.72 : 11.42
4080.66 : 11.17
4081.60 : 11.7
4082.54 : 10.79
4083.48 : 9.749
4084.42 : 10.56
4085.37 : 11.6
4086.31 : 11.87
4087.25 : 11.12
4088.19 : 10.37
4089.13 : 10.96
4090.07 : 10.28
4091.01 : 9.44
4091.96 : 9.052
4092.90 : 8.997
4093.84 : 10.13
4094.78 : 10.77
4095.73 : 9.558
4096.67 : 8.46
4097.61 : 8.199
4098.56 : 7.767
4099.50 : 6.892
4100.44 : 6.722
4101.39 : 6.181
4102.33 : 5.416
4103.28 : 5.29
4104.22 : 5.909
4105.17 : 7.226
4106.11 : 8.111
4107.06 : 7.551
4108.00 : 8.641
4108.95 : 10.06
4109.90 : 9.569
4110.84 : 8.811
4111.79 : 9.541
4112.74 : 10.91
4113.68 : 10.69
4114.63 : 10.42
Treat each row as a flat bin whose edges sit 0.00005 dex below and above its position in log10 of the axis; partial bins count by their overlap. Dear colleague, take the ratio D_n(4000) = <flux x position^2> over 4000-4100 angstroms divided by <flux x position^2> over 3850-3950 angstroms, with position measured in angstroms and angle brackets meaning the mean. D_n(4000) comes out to 1.25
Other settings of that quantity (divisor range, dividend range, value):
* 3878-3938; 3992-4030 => 1.33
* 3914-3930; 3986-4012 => 1.18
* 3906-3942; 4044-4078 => 1.29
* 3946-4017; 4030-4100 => 1.16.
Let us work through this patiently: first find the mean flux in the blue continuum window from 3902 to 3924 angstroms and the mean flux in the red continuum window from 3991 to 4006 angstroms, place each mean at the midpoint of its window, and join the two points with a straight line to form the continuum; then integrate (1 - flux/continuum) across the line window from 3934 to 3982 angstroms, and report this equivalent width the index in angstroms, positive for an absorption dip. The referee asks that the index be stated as 9.8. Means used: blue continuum 10.8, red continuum 11.5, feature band 8.9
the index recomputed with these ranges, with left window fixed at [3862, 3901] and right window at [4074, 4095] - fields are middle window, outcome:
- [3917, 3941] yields 1.1 angstroms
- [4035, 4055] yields -3.2 angstroms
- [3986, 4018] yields -4.1 angstroms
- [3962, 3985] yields 5.6 angstroms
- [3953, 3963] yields -1.2 angstroms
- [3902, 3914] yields -2.2 angstroms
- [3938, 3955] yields -1.1 angstroms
